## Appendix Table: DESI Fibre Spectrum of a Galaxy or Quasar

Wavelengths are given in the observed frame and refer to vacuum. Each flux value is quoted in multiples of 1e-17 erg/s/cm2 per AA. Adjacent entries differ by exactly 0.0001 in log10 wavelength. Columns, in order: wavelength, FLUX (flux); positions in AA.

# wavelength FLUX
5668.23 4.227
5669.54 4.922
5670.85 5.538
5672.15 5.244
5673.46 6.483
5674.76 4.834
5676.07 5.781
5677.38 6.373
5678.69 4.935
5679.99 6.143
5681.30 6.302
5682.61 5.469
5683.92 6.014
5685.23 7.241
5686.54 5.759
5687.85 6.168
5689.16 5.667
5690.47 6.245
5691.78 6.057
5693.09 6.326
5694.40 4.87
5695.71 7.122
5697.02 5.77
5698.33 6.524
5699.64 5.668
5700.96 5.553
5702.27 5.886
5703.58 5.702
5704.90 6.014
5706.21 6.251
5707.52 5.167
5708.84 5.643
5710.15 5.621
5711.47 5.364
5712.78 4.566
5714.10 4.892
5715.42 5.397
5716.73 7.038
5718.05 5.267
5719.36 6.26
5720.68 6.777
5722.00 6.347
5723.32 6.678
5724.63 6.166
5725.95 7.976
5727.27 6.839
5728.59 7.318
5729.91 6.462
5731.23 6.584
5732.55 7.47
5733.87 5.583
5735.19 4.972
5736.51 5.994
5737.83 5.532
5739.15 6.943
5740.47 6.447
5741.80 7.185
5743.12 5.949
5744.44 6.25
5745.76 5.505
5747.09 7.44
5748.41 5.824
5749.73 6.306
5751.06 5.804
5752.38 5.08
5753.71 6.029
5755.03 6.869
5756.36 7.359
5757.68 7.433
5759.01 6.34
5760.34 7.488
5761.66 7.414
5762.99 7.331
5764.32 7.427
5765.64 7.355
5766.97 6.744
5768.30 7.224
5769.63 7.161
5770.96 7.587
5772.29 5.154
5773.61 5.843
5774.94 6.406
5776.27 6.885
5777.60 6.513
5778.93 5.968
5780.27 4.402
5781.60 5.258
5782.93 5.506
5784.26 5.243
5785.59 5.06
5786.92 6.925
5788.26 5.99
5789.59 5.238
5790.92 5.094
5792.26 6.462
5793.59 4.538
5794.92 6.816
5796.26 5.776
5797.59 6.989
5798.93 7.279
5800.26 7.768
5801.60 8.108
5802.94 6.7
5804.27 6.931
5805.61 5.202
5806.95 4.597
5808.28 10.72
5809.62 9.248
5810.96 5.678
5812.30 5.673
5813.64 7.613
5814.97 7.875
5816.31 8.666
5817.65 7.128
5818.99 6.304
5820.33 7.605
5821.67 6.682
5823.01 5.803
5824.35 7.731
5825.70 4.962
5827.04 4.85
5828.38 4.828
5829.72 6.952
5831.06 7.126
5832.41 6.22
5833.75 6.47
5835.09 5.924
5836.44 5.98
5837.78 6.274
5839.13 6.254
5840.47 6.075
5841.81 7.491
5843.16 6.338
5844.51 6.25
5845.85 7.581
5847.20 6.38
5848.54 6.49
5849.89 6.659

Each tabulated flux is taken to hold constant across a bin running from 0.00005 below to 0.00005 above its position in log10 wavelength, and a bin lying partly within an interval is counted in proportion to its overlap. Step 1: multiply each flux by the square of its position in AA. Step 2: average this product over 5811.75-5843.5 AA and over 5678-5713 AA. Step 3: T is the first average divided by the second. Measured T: 1.17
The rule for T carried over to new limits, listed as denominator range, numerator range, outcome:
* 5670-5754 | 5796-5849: 1.16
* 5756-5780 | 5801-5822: 1.07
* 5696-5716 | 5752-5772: 1.26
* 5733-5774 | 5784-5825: 1.05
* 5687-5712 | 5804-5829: 1.19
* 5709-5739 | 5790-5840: 1.11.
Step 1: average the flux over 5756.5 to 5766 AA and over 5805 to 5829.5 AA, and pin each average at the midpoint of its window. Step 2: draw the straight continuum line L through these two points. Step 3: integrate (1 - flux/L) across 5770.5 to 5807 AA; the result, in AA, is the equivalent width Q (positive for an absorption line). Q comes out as 4.7 AA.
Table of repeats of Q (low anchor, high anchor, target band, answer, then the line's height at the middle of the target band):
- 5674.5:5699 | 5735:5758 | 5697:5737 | 0.54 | 6.14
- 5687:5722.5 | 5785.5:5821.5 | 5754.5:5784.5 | -0.62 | 6.45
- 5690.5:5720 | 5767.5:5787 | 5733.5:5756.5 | -0.84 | 5.93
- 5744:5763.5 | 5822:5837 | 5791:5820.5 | -3.33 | 6.24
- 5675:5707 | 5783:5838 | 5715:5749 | -1.35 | 6.16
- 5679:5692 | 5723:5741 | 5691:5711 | 1.09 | 6.22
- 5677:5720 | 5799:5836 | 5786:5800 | 0.98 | 6.6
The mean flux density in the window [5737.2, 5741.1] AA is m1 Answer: 6.32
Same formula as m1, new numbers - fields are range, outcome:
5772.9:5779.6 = 6.32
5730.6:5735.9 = 6.15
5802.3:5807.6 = 5.86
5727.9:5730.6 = 6.88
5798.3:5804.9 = 7.36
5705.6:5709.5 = 5.68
